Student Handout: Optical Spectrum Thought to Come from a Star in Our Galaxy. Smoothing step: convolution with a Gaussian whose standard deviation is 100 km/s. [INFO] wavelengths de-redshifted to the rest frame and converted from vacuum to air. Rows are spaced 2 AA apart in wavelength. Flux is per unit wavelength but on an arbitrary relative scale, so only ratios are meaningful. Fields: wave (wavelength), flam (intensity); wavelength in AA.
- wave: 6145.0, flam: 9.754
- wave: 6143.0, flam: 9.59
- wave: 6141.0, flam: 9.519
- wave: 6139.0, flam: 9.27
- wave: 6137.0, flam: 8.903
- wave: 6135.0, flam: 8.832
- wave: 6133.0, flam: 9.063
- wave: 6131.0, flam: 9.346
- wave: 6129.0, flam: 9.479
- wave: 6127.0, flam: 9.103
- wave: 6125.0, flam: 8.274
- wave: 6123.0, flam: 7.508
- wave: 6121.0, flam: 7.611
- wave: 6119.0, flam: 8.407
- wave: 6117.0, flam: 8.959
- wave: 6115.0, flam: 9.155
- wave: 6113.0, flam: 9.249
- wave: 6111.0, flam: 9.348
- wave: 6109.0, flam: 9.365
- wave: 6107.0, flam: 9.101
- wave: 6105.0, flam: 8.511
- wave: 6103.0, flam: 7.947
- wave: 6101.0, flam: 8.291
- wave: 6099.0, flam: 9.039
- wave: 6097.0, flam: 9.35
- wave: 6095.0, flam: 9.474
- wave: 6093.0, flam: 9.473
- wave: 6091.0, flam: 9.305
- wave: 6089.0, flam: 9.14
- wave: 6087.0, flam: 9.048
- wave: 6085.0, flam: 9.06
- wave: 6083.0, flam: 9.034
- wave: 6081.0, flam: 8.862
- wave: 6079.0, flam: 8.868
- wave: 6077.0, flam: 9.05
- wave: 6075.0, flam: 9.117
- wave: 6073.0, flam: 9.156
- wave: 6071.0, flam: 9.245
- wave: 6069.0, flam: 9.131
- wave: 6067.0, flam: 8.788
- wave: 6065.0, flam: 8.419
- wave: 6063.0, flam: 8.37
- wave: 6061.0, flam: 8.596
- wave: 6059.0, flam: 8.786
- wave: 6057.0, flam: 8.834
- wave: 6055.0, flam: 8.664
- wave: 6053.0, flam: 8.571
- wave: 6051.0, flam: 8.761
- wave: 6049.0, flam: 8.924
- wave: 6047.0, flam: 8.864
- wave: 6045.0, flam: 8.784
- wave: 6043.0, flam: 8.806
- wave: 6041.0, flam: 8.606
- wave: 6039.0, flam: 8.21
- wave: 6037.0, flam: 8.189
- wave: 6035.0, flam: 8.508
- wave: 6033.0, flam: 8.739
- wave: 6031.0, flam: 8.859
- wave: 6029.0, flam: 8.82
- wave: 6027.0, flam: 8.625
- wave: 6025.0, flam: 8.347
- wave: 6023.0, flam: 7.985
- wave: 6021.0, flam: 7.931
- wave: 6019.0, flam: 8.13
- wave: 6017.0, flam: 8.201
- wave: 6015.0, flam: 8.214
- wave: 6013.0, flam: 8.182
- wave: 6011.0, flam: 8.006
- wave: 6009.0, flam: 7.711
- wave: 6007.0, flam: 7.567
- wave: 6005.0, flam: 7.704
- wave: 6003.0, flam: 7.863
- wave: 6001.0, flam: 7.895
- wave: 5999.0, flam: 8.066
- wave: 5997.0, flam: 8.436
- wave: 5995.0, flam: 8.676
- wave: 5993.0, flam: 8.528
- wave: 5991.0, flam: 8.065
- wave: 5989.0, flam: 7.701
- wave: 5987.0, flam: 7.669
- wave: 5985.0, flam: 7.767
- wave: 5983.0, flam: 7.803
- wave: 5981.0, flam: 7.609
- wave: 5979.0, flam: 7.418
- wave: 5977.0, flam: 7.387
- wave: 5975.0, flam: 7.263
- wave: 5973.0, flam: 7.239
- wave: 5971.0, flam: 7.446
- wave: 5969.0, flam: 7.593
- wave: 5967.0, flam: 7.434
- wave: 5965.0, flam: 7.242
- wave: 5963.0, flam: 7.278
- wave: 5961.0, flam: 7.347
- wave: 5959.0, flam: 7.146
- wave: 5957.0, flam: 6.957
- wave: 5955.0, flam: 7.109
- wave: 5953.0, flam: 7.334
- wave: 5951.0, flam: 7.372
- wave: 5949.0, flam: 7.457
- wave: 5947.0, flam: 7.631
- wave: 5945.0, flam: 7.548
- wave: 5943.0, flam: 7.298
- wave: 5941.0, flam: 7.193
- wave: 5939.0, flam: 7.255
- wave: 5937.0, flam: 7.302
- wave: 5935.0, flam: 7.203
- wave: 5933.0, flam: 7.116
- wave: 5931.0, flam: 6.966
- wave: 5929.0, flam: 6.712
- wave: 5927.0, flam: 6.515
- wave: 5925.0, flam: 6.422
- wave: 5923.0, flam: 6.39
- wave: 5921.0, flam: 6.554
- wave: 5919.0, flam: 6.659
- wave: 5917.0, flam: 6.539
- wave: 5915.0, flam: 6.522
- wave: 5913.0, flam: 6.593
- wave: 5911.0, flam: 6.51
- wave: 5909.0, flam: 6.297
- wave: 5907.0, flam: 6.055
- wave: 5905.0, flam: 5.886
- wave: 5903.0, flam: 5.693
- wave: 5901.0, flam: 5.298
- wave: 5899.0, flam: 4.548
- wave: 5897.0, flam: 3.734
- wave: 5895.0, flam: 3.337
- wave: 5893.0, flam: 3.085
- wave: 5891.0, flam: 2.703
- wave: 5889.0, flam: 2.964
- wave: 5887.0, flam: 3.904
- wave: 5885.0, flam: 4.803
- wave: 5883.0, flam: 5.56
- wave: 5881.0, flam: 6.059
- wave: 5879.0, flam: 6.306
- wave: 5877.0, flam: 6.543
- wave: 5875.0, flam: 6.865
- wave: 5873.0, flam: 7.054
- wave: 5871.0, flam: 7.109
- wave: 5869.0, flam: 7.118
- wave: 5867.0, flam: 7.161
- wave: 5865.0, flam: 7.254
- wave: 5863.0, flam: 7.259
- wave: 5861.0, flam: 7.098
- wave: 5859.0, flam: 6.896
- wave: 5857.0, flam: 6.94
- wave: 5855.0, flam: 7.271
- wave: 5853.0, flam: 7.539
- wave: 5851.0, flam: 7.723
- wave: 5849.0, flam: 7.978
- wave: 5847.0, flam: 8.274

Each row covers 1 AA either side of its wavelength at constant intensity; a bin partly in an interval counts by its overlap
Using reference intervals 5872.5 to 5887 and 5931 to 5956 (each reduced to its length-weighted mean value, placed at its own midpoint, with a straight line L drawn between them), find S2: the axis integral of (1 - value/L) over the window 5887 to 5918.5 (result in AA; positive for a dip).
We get 7.1 AA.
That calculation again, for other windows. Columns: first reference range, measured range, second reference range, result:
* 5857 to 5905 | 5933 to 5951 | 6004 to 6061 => -1.6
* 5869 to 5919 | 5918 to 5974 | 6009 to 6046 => -4.5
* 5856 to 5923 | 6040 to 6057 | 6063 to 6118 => -0.8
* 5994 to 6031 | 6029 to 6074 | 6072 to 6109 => -0.8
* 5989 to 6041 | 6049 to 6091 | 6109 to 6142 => -1.6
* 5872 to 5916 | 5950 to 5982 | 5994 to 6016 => -1.2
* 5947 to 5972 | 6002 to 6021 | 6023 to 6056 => 0.5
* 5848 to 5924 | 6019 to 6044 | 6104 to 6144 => -2.1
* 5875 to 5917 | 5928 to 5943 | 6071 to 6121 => -3.0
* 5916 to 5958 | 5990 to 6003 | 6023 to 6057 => -0.5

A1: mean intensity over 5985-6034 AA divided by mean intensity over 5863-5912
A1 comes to 1.5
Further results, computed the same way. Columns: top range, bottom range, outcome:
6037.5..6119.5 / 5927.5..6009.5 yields 1.18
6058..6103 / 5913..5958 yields 1.28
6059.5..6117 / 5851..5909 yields 1.54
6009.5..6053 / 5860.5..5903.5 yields 1.54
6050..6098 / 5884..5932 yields 1.65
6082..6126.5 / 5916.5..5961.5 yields 1.26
